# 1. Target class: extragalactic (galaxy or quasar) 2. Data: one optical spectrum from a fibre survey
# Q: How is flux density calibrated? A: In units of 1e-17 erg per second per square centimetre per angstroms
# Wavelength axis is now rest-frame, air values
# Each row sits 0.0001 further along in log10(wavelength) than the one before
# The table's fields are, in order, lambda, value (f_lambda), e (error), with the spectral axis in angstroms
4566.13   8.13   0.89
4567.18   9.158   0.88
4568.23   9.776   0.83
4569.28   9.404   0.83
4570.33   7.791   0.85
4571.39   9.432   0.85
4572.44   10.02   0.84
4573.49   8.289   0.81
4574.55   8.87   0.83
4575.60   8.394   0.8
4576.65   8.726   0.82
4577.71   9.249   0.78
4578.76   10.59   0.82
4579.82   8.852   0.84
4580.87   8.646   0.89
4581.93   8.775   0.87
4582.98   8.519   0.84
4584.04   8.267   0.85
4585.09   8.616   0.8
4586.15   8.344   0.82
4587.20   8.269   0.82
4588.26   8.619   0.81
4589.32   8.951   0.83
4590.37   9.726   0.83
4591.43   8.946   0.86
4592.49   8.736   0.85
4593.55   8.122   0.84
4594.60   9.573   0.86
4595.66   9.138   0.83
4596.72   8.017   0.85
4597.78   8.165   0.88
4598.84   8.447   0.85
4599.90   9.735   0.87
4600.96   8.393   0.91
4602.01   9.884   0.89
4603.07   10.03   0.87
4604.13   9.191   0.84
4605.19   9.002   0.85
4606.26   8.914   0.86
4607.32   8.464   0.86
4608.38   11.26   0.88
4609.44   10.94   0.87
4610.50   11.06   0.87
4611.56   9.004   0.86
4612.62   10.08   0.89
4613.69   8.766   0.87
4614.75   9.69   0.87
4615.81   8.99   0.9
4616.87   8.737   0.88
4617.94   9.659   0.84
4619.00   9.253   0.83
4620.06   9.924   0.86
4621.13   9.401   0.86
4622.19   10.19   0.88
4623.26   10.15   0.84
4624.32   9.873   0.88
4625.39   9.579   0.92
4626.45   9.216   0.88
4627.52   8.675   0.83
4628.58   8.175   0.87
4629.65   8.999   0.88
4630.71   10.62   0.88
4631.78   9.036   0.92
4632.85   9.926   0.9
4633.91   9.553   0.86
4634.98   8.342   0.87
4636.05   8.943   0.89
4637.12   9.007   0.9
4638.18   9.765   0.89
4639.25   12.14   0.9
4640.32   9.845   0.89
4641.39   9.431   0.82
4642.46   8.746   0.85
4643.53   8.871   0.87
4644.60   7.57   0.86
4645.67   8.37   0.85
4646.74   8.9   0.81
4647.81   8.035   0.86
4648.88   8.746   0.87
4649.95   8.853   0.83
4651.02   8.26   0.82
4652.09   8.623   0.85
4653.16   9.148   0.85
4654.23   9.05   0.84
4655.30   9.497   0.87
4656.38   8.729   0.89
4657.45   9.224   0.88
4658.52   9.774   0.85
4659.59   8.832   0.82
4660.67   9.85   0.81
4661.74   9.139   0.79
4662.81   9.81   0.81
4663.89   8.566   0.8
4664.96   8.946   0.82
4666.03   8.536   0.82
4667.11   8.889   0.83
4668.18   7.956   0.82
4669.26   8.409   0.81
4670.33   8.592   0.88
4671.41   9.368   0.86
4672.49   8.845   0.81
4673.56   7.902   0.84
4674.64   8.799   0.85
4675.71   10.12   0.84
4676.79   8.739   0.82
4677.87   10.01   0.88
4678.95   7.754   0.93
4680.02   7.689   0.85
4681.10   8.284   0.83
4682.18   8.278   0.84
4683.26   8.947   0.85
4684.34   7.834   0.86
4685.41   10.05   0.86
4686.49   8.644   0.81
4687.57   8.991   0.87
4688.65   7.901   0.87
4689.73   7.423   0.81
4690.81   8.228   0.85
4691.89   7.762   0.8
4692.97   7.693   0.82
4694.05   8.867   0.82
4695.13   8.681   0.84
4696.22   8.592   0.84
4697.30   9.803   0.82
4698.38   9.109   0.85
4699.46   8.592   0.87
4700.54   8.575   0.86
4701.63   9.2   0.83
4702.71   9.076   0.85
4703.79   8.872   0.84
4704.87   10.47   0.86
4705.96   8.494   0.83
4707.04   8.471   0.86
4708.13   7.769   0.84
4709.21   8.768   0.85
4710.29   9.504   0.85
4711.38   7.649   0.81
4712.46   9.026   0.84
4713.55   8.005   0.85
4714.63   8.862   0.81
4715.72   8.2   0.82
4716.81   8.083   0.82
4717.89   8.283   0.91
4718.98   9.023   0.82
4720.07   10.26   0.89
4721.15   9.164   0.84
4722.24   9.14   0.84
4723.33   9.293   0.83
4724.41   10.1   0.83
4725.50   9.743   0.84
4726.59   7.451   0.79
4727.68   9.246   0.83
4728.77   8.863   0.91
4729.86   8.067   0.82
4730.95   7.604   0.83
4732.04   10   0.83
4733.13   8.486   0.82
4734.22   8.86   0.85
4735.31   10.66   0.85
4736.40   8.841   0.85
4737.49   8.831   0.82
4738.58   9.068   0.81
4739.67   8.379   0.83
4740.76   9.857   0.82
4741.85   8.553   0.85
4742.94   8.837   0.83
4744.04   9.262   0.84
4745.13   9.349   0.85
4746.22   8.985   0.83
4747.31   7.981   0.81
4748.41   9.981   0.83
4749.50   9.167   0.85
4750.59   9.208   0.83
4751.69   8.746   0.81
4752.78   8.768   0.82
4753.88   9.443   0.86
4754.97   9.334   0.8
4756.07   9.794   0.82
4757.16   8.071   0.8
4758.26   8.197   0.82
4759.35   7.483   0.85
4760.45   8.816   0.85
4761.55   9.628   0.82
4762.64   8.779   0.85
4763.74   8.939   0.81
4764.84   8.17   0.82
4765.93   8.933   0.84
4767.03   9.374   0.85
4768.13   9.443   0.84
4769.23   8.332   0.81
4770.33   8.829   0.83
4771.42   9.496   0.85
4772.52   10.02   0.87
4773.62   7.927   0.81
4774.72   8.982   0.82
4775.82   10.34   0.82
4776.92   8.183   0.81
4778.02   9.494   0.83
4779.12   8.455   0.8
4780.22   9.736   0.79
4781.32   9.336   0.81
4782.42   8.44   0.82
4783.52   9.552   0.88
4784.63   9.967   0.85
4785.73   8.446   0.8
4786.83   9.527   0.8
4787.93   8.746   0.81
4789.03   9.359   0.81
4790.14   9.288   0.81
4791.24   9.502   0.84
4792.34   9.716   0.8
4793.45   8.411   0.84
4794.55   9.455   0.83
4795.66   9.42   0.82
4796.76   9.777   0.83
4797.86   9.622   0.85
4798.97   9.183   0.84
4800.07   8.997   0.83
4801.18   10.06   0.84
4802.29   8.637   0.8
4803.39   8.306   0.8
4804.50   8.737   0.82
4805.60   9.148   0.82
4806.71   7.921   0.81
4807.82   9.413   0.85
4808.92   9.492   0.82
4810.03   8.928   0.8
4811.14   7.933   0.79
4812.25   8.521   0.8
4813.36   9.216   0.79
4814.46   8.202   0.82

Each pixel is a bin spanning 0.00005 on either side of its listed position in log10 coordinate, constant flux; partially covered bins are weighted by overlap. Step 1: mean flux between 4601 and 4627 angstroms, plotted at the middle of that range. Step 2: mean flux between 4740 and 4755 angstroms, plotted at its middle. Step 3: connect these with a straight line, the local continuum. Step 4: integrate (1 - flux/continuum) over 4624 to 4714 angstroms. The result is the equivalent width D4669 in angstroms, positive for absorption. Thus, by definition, 5.0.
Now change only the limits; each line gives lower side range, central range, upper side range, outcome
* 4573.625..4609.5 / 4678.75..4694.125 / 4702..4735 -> 1.0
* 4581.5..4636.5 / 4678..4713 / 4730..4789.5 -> 1.9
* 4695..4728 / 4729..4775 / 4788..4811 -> 0.3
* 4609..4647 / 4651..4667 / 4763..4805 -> 0.5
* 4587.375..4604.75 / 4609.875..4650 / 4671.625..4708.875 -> -2.1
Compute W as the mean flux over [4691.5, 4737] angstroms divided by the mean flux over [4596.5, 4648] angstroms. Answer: 0.95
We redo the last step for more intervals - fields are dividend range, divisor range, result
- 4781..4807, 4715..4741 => 1.02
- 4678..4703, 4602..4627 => 0.89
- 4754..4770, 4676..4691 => 1.04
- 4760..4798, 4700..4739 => 1.03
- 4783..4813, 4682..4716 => 1.05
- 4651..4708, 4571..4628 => 0.96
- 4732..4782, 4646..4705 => 1.03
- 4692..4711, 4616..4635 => 0.94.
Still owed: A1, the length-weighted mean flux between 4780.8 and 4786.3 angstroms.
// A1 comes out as 9.15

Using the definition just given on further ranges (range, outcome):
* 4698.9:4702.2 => 8.79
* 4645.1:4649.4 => 8.5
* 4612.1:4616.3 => 9.38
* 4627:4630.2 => 8.65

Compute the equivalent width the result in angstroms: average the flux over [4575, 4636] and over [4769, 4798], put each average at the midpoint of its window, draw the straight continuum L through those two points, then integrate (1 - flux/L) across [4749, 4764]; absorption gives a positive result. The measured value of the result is 0.5 angstroms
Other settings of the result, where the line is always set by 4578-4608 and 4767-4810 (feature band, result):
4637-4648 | -0.3 angstroms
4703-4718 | 0.7 angstroms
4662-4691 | 1.1 angstroms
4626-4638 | -0.3 angstroms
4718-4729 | -0.2 angstroms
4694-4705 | 0.0 angstroms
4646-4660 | 0.1 angstroms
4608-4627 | -1.7 angstroms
